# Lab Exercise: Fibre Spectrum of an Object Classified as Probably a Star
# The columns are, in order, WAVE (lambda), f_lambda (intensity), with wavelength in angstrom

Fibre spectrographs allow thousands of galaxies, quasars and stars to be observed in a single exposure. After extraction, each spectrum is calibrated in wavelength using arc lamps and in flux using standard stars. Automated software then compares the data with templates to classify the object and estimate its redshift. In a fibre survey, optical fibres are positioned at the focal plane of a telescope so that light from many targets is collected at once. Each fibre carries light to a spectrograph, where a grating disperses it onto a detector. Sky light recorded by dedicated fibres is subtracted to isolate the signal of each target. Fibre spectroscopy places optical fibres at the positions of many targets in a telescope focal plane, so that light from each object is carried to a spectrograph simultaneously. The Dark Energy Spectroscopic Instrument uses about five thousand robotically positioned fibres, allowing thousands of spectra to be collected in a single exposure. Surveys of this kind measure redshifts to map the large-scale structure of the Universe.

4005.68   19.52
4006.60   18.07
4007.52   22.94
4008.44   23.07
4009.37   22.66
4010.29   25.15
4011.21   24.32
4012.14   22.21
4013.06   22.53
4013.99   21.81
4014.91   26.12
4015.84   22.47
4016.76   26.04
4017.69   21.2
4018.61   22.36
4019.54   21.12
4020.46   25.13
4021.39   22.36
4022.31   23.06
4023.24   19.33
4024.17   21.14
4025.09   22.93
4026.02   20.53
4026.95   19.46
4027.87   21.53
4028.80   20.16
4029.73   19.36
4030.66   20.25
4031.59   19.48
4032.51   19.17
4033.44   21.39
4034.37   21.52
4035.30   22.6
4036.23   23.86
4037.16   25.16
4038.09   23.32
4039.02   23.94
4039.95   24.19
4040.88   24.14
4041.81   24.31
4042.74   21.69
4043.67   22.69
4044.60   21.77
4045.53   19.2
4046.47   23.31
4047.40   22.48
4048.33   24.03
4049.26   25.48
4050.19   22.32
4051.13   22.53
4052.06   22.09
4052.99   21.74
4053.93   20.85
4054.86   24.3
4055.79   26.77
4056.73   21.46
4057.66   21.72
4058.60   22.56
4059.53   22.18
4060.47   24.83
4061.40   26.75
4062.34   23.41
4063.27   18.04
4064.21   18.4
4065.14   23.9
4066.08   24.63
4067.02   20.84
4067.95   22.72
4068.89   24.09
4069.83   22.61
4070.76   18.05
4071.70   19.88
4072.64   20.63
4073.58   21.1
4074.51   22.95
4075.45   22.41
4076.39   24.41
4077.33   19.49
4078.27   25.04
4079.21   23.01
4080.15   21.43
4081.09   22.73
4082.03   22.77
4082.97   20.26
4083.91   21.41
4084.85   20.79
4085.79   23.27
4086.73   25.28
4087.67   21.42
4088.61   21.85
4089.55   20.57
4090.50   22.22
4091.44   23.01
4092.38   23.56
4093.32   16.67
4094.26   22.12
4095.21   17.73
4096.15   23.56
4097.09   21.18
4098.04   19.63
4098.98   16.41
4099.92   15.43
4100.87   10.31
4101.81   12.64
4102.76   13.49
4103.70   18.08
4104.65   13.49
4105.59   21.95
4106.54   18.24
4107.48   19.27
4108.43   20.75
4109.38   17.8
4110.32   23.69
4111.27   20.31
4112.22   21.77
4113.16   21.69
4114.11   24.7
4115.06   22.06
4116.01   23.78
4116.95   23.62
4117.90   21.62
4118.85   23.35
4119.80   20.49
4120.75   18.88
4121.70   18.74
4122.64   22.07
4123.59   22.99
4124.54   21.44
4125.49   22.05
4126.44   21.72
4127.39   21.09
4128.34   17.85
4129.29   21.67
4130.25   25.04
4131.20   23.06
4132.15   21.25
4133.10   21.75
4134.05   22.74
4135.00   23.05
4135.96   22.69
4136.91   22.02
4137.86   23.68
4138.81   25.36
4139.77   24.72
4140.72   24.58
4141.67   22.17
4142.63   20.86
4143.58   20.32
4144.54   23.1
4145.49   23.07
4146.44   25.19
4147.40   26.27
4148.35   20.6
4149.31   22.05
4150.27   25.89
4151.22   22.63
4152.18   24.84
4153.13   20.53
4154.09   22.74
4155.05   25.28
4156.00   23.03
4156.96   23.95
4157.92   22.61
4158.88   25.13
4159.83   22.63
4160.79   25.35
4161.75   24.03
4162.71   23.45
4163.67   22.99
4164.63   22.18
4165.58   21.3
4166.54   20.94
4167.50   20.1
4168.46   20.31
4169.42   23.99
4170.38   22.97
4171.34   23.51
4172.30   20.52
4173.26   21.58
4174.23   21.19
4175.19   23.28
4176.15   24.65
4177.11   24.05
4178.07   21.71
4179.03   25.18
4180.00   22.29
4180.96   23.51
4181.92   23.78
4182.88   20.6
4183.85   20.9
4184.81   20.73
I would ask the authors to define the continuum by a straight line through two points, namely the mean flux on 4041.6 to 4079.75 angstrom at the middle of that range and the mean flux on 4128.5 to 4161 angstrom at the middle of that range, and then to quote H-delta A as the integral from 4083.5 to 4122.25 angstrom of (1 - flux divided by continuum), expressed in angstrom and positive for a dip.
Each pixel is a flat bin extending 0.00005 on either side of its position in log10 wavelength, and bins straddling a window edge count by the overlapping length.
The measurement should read 4.47 angstrom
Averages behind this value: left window 22.4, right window 23.2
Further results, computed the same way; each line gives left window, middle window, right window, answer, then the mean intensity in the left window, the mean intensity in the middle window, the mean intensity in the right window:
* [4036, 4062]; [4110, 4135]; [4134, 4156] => 1.4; 23.2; 21.9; 23.2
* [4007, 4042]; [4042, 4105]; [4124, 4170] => 3.4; 22.4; 21.3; 22.8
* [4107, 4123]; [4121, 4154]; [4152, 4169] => -0.6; 21.4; 22.5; 22.8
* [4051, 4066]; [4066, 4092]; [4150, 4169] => 0.7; 22.7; 22.1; 23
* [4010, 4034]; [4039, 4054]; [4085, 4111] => -1.2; 21.9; 22.8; 19.4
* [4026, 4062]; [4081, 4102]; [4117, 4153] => 2.1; 22.5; 20.3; 22.5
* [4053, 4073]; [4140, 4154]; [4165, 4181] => -0.4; 22.3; 23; 22.4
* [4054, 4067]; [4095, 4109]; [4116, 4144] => 3.1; 22.9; 17.5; 22.1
